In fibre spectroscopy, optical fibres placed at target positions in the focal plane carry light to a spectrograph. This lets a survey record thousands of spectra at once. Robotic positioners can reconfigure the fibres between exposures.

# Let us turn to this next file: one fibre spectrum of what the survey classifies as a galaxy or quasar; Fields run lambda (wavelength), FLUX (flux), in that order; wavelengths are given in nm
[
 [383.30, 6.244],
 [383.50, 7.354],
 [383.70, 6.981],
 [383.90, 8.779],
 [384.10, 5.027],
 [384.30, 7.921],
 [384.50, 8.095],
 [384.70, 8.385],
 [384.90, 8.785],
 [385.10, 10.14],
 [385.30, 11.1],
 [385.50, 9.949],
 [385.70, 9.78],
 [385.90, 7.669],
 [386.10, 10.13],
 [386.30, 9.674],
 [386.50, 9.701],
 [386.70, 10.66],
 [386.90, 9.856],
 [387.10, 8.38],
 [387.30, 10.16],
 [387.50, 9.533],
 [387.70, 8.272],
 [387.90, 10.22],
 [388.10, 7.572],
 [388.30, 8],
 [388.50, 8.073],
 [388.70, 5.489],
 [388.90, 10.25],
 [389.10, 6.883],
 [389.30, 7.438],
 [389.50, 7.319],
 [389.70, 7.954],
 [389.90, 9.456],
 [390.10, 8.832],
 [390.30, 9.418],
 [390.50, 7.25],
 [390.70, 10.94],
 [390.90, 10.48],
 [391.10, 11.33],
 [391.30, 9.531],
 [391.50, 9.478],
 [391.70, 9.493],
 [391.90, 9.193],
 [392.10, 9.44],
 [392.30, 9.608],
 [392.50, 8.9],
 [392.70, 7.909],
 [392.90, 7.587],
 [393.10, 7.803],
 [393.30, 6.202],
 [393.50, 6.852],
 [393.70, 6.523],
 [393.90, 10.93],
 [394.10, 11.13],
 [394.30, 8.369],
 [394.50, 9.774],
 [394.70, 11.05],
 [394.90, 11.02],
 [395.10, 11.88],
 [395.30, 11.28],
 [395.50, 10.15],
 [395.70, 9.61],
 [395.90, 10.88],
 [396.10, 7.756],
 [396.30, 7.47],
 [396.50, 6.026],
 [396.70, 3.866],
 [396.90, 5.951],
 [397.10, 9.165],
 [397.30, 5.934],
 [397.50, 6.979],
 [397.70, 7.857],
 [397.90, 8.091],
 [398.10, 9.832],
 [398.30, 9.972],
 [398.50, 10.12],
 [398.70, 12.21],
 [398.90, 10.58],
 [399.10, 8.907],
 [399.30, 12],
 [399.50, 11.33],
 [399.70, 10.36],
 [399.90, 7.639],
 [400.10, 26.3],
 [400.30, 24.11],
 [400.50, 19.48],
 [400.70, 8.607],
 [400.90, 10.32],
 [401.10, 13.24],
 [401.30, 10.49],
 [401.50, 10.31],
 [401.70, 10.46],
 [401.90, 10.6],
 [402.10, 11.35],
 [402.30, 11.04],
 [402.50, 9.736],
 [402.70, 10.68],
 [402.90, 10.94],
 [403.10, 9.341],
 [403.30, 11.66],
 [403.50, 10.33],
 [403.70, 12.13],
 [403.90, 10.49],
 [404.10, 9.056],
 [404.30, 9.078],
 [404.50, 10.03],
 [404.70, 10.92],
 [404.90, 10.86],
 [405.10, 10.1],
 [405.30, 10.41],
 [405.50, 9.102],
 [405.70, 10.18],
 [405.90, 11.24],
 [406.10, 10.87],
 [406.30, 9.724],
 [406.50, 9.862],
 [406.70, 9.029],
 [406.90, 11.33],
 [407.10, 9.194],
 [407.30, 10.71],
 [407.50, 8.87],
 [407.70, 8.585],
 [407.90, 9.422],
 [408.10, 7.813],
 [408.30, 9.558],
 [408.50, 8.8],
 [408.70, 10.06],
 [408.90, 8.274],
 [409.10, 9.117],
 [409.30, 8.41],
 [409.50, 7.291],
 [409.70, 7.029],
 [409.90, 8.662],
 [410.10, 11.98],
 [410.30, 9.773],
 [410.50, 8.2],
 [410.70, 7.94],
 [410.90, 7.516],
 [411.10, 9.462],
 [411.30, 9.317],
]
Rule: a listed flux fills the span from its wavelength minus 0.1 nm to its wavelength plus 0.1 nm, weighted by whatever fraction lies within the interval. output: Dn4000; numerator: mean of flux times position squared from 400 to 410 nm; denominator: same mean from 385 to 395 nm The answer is 1.3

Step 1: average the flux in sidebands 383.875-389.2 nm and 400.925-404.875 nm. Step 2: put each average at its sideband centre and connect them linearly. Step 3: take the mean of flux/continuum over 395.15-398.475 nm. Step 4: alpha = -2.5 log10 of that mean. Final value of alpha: 0.200 mag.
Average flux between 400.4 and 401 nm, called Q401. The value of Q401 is 12.8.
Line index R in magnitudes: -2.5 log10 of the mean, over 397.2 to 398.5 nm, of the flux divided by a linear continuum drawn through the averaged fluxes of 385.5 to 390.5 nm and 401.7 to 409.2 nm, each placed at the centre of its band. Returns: 0.149 mag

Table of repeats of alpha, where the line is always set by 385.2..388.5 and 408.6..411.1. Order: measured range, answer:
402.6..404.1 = -0.197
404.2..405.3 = -0.154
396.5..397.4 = 0.414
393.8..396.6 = -0.077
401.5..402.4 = -0.205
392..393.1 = 0.074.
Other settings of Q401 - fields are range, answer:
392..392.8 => 8.96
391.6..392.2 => 9.38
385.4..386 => 9.13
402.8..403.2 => 10.1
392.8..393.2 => 7.69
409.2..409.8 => 7.58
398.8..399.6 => 10.7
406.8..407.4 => 10.4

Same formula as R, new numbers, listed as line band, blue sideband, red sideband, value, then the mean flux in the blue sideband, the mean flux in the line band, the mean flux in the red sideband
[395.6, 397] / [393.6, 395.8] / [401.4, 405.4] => 0.35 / 10.2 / 7.37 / 10.5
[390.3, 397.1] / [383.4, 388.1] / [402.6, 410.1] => 0.03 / 8.95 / 8.97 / 9.74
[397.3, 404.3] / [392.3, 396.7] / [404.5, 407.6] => -0.17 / 8.9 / 11.3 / 10.2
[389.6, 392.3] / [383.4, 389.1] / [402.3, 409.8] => -0.05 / 8.75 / 9.45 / 9.75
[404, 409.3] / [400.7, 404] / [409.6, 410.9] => 0.00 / 10.8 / 9.68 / 8.82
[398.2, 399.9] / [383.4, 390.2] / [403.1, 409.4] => -0.12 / 8.64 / 10.5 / 9.84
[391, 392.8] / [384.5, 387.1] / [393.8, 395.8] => 0.09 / 9.54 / 9.43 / 10.5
